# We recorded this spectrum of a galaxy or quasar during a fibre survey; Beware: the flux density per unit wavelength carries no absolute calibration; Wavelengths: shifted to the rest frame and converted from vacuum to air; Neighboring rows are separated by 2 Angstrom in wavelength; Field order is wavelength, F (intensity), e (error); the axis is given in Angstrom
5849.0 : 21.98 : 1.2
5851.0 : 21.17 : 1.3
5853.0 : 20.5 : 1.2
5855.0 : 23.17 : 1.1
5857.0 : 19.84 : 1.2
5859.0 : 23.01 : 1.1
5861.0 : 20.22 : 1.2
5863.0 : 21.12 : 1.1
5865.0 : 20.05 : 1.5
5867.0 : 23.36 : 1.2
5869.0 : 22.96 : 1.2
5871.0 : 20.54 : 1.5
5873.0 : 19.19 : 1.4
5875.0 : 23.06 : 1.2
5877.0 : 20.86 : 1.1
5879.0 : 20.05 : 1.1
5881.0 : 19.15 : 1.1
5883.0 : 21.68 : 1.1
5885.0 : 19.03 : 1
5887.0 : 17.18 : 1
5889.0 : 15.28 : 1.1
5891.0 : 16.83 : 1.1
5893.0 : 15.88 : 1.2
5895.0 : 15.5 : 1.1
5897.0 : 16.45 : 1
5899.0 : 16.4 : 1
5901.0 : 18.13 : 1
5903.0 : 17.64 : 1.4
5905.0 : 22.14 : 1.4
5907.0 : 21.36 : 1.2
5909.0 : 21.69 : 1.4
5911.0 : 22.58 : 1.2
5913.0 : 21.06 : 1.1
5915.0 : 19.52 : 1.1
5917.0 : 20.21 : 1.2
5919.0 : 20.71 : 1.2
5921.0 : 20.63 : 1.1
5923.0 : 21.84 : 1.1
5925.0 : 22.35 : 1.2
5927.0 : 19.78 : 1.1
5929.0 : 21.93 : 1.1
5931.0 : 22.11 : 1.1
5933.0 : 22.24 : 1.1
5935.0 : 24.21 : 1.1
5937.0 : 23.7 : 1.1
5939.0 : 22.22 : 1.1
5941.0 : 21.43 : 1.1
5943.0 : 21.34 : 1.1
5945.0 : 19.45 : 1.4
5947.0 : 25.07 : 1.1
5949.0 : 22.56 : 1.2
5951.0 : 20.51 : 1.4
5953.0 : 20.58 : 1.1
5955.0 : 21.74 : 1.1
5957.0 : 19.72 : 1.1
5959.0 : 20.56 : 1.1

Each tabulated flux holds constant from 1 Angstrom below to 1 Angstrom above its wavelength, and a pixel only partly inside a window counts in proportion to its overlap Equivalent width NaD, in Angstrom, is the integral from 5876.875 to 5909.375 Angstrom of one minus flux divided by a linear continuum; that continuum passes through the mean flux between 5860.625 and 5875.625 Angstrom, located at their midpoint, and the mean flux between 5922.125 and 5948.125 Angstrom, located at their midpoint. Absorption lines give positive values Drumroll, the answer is 4.81 Angstrom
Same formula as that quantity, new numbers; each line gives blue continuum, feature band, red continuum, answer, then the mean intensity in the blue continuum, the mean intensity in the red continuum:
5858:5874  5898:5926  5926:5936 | 1.8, 21.3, 22.1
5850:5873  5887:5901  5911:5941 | 3.4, 21.4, 21.6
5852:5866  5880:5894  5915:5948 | 2.3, 21.1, 21.8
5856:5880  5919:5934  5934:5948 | 0.5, 21.2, 22.5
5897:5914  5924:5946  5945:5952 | -0.4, 19.9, 22.2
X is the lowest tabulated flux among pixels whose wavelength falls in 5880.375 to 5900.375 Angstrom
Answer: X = 15.28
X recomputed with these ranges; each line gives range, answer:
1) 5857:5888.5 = 17.18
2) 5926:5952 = 19.45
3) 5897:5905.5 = 16.4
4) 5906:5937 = 19.52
